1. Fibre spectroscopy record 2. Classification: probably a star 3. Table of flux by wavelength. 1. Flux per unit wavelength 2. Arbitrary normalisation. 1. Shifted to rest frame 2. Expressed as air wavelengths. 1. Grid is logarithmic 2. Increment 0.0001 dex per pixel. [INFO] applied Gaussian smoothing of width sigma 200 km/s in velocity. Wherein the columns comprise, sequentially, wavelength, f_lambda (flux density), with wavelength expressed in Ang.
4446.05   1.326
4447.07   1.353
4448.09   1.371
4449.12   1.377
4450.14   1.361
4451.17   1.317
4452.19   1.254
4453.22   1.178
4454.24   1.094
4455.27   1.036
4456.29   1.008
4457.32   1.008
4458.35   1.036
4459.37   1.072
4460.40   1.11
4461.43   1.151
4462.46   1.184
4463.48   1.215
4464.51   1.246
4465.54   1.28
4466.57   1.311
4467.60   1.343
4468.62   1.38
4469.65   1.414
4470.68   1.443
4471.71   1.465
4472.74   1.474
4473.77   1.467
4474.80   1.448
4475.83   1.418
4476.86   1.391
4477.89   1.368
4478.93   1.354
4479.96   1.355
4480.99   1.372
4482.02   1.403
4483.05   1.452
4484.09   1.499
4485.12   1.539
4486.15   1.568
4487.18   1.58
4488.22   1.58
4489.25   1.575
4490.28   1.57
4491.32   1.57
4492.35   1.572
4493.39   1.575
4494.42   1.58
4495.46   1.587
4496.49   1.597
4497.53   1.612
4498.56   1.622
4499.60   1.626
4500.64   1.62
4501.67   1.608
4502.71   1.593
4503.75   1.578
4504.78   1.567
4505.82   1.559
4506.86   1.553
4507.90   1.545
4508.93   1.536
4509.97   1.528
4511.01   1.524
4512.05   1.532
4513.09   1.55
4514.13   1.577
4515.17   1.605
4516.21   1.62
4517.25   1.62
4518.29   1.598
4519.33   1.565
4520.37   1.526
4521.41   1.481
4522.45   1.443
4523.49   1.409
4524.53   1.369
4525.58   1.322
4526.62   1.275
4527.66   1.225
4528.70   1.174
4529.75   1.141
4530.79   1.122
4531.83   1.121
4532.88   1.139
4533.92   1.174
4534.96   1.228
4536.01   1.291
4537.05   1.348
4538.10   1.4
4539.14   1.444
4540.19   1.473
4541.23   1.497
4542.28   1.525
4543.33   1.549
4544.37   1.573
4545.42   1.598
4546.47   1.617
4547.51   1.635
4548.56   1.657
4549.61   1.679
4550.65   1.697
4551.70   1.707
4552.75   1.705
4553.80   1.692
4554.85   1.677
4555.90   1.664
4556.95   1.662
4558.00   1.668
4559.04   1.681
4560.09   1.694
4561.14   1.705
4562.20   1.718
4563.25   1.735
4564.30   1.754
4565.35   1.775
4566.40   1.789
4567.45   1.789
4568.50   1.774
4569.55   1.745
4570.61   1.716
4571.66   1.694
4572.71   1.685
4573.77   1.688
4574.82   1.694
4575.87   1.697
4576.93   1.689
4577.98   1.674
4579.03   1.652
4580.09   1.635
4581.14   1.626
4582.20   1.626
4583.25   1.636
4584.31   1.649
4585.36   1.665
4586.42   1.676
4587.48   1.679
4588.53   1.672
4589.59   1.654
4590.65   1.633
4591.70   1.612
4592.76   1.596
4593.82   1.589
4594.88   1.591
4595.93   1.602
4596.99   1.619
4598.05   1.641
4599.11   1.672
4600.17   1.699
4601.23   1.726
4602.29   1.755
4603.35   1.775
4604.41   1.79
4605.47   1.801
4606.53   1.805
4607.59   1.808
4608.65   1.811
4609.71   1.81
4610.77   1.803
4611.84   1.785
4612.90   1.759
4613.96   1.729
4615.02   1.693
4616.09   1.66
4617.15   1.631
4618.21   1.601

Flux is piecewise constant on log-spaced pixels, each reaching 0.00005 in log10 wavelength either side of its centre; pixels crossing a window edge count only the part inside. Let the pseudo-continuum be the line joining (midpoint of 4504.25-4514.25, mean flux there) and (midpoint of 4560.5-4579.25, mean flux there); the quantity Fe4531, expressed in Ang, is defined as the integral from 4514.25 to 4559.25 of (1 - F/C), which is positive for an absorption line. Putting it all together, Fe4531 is 4.1 Ang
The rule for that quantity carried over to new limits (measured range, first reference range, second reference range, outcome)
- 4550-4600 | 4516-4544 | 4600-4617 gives -2.77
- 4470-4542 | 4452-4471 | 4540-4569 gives -2.80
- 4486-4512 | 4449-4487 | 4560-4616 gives -3.05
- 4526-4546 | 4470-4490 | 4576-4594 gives 2.93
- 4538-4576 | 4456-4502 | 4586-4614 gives -1.40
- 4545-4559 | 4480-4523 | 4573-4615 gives -0.32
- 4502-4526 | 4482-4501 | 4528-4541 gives -2.14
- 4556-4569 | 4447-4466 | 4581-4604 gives -1.46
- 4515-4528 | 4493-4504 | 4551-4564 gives 1.35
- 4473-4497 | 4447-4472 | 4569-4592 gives -3.04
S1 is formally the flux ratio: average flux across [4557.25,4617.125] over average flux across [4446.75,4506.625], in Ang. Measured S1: 1.21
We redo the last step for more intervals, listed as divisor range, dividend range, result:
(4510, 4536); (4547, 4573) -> 1.23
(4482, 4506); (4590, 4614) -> 1.09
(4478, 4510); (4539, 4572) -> 1.08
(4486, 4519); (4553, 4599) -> 1.06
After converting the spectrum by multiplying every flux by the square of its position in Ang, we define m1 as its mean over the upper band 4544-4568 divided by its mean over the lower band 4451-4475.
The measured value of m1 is 1.42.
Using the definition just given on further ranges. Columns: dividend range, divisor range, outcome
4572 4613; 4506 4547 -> 1.22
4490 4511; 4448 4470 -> 1.33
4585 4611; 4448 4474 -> 1.44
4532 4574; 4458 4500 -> 1.16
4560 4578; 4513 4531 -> 1.24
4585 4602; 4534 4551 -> 1.12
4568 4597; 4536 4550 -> 1.11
